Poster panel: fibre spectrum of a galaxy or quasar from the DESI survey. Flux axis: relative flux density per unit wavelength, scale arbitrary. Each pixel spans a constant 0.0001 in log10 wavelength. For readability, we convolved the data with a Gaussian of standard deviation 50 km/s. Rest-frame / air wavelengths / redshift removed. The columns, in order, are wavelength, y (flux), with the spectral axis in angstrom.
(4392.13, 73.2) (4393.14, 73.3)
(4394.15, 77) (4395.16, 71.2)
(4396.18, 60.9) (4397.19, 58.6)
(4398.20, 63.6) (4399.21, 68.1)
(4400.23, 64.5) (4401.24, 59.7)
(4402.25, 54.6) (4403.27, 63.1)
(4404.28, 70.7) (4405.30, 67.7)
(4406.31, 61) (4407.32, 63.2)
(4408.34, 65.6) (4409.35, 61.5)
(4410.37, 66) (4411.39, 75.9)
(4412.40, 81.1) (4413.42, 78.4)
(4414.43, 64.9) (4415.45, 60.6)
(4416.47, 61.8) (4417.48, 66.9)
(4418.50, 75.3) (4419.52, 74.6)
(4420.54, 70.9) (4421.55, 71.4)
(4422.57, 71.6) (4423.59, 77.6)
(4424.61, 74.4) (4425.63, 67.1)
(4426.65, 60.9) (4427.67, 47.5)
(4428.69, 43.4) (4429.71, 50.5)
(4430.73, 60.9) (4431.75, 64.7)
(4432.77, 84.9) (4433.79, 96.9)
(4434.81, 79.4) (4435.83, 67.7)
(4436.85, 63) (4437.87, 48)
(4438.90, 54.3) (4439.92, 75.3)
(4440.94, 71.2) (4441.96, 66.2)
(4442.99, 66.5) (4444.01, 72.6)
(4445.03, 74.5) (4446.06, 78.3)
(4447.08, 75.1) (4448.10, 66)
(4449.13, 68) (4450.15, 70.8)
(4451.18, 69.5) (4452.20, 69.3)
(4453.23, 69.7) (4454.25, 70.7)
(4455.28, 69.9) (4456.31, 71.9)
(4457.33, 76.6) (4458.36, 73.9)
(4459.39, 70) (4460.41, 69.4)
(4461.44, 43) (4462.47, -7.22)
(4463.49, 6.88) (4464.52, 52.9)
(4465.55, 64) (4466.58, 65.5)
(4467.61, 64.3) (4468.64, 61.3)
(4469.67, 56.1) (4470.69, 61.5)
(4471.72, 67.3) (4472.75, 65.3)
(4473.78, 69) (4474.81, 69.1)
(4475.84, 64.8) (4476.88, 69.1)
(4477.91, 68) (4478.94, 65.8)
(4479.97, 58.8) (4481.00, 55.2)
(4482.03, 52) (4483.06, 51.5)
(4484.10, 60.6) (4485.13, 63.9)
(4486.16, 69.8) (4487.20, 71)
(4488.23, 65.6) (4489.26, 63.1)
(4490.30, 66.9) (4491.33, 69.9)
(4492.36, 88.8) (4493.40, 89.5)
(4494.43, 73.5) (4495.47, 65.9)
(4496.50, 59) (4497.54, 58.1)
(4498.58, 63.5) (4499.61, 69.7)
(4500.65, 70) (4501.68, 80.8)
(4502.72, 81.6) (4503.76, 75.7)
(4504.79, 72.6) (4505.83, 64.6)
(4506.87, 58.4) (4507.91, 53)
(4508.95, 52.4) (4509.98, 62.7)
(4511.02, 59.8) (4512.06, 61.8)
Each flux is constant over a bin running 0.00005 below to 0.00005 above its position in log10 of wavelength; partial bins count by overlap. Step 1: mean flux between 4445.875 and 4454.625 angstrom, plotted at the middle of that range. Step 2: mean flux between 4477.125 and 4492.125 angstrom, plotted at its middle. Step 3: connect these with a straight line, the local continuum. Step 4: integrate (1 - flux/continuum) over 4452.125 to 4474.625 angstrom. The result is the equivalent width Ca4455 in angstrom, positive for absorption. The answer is 2.8 angstrom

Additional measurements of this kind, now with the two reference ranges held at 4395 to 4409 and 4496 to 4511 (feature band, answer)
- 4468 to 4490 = 0.6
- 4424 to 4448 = -1.1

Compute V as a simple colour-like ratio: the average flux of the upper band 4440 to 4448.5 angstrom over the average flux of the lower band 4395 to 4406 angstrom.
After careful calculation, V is 1.1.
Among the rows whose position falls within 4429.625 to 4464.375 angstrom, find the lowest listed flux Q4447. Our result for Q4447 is -7.22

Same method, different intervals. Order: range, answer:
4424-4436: 43.4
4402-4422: 54.6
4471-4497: 51.5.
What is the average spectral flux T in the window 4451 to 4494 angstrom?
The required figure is 62.9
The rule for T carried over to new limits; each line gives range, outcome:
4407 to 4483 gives 65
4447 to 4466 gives 60.2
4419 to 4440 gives 66.7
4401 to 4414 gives 67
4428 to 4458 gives 68.7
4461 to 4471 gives 46.6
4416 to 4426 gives 71.3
